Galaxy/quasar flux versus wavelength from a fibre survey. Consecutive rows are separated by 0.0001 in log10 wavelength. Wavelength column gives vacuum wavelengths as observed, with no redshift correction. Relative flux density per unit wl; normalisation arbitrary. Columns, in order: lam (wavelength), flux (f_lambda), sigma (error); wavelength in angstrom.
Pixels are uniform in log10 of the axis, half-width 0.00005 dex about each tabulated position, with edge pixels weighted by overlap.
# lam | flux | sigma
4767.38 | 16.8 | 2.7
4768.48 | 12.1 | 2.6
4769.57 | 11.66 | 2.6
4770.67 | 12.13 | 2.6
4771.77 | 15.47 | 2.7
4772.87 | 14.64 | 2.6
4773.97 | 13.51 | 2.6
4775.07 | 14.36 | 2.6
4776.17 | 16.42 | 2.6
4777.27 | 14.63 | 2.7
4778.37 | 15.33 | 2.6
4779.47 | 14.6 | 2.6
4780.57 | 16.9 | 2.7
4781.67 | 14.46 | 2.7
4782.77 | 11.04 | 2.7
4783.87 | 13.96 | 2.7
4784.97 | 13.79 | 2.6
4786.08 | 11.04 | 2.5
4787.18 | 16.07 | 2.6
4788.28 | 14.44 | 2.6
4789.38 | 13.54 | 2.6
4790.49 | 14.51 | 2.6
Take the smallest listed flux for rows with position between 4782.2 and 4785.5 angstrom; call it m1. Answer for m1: 11.04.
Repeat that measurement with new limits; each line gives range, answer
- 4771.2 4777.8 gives 13.51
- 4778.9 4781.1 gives 14.6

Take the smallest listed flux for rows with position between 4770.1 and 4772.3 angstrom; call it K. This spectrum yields 12.13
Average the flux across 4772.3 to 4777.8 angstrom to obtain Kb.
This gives 14.7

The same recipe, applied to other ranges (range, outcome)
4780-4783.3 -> 14.2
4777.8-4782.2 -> 15.3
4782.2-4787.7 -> 13.2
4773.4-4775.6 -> 13.9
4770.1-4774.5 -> 13.9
